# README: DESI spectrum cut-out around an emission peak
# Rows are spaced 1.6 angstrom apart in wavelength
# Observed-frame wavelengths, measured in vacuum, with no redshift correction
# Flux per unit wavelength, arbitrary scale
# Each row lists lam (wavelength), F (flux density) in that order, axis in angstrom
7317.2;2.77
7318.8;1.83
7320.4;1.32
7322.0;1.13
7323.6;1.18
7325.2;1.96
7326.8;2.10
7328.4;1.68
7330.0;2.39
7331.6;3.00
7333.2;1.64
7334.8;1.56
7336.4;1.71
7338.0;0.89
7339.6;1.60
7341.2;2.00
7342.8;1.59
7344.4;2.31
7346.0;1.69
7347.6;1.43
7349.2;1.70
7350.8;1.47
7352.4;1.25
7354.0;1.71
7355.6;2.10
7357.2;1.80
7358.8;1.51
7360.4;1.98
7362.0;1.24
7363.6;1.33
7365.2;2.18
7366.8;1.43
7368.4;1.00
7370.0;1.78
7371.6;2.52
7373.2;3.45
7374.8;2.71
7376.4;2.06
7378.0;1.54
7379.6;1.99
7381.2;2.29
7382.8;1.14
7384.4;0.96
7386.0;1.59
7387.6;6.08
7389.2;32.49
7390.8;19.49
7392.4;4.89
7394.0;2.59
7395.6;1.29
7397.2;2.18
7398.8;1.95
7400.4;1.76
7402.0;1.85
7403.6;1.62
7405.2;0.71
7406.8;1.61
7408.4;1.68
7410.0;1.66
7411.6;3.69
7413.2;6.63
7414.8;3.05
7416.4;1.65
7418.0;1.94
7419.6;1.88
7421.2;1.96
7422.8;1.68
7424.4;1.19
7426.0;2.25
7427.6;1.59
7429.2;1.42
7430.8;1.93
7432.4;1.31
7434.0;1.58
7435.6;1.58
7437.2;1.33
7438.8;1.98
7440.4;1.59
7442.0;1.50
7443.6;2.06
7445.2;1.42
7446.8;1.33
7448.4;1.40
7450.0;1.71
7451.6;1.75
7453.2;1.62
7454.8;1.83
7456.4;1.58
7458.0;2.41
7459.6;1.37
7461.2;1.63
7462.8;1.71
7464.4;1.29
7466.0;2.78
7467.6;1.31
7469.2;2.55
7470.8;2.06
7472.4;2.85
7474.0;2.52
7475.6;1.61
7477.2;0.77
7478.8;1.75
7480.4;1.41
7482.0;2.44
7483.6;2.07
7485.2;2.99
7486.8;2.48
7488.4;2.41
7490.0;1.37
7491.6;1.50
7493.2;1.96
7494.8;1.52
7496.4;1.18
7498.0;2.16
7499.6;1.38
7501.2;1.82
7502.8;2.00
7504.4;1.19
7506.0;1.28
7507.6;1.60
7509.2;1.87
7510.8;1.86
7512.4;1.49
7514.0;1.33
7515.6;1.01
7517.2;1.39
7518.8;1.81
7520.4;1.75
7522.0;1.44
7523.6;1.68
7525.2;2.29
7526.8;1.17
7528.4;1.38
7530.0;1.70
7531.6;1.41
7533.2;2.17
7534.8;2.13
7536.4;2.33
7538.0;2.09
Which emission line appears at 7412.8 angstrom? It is [N II]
